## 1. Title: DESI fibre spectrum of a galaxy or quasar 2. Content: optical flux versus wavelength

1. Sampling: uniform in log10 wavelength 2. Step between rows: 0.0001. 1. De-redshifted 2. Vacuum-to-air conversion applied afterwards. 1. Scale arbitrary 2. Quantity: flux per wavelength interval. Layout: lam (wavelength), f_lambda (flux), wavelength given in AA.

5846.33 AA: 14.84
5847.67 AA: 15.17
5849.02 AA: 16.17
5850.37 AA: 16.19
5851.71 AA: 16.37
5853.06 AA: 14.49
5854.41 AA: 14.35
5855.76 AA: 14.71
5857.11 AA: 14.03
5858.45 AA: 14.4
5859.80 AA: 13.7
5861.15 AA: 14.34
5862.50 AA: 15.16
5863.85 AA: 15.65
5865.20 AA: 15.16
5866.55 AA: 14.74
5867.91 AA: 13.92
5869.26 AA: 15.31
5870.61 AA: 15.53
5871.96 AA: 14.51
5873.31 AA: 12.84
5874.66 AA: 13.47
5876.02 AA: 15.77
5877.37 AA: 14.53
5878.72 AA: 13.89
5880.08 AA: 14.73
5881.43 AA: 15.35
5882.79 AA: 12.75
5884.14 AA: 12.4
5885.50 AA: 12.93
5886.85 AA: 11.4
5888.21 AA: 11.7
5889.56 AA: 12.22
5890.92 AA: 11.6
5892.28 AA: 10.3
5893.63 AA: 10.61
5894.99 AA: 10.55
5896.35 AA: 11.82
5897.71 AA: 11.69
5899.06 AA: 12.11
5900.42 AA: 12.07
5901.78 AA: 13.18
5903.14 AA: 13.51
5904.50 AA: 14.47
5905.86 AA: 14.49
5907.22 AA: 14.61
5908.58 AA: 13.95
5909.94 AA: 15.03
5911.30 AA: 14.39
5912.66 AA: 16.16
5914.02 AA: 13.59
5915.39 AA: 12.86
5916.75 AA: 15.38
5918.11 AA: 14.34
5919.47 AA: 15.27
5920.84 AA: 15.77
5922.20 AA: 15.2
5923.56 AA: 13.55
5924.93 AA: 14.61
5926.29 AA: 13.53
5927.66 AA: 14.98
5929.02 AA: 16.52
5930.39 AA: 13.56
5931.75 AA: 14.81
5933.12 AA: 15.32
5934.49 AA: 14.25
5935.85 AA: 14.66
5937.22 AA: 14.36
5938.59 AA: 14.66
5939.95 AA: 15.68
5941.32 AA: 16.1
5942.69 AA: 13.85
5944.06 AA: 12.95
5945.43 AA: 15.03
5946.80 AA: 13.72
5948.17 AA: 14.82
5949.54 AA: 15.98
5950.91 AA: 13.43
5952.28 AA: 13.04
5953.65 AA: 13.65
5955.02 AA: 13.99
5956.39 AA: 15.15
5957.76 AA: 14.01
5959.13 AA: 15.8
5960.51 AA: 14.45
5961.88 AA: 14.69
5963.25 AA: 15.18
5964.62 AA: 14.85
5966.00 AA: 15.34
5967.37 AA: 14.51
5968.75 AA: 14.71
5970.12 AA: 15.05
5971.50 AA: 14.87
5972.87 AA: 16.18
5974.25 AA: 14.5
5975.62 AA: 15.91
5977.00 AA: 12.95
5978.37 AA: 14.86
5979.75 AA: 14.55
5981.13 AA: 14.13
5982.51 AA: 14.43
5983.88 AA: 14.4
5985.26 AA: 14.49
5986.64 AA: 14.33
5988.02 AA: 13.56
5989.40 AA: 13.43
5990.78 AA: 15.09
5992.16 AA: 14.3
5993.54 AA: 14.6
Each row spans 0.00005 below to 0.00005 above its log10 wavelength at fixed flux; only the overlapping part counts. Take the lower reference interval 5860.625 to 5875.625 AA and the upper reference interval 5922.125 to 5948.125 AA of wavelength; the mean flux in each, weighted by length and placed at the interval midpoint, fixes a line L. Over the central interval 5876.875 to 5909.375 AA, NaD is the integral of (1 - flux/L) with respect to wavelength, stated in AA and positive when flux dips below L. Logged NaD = 4.1 AA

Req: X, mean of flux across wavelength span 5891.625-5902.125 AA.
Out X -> 11.5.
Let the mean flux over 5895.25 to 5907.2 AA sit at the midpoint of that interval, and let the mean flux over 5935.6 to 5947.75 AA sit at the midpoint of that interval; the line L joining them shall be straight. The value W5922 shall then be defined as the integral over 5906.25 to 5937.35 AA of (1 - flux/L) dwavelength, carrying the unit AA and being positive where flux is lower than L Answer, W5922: -2.0 AA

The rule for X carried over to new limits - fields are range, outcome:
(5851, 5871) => 14.8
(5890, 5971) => 14.1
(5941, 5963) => 14.4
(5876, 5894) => 12.8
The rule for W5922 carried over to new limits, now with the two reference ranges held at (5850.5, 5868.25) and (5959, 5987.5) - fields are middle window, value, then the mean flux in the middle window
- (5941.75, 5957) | 0.6 AA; 14.2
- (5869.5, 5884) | 0.4 AA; 14.3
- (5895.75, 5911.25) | 1.4 AA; 13.4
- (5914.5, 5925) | 0.1 AA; 14.6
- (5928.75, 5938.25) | 0.0 AA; 14.7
